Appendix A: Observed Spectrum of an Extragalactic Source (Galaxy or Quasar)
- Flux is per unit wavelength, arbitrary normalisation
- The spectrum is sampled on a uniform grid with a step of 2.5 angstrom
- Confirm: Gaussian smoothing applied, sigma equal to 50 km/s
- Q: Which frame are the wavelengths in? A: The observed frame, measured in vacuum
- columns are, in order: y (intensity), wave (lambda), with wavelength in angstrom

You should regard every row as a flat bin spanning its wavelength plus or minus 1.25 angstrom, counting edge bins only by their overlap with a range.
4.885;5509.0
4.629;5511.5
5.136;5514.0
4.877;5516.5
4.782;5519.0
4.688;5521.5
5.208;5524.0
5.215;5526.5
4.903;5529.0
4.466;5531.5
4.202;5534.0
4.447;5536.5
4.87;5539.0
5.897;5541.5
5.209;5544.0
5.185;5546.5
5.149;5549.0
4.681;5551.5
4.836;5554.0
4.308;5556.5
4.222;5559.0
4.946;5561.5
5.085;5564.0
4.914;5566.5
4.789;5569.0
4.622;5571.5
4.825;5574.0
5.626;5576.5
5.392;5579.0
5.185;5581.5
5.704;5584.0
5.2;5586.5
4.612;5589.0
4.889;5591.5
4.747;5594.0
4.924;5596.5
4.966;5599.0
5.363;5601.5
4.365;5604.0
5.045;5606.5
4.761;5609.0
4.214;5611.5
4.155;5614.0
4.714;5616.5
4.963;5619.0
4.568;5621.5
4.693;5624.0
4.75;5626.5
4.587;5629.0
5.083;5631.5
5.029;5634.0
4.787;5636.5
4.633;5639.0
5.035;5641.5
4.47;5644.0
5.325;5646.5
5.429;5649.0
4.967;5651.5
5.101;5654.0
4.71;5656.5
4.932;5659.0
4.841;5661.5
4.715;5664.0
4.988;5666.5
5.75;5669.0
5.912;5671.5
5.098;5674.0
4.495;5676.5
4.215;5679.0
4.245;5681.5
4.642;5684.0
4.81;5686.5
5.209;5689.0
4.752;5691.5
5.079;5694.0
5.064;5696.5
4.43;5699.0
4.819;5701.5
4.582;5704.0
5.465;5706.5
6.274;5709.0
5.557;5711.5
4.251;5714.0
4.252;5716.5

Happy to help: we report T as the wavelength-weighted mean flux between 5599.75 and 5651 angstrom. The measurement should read 4.8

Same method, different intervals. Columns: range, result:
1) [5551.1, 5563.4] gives 4.62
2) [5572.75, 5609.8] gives 5.04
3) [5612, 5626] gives 4.6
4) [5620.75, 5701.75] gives 4.89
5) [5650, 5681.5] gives 4.95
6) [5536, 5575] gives 4.88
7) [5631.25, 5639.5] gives 4.88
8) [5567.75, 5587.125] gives 5.17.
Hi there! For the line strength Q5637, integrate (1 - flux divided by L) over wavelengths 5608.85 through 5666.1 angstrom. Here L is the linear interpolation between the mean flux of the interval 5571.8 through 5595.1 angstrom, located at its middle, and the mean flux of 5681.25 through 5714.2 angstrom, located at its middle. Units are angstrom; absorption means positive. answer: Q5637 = 2.8 angstrom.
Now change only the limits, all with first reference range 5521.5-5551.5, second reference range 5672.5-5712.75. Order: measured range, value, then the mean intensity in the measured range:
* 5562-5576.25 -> 0.1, 4.91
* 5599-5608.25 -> 0.0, 4.92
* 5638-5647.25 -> 0.2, 4.85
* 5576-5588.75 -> -1.0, 5.35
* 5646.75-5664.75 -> -0.2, 4.98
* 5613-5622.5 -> 0.6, 4.61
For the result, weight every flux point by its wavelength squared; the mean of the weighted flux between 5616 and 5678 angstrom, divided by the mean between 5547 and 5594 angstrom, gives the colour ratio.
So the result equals 1.0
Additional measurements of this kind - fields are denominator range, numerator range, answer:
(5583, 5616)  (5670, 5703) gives 1.03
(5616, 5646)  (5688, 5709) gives 1.07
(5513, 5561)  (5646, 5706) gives 1.07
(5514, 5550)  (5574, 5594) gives 1.07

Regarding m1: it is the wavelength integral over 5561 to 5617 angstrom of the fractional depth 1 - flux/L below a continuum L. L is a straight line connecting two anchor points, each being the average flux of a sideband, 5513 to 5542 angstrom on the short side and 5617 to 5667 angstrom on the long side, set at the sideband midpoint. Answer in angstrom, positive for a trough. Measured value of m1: -0.5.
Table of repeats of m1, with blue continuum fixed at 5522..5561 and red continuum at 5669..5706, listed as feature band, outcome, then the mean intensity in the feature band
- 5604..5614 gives 0.58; 4.57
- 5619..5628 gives 0.27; 4.71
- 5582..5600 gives -0.60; 5.01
